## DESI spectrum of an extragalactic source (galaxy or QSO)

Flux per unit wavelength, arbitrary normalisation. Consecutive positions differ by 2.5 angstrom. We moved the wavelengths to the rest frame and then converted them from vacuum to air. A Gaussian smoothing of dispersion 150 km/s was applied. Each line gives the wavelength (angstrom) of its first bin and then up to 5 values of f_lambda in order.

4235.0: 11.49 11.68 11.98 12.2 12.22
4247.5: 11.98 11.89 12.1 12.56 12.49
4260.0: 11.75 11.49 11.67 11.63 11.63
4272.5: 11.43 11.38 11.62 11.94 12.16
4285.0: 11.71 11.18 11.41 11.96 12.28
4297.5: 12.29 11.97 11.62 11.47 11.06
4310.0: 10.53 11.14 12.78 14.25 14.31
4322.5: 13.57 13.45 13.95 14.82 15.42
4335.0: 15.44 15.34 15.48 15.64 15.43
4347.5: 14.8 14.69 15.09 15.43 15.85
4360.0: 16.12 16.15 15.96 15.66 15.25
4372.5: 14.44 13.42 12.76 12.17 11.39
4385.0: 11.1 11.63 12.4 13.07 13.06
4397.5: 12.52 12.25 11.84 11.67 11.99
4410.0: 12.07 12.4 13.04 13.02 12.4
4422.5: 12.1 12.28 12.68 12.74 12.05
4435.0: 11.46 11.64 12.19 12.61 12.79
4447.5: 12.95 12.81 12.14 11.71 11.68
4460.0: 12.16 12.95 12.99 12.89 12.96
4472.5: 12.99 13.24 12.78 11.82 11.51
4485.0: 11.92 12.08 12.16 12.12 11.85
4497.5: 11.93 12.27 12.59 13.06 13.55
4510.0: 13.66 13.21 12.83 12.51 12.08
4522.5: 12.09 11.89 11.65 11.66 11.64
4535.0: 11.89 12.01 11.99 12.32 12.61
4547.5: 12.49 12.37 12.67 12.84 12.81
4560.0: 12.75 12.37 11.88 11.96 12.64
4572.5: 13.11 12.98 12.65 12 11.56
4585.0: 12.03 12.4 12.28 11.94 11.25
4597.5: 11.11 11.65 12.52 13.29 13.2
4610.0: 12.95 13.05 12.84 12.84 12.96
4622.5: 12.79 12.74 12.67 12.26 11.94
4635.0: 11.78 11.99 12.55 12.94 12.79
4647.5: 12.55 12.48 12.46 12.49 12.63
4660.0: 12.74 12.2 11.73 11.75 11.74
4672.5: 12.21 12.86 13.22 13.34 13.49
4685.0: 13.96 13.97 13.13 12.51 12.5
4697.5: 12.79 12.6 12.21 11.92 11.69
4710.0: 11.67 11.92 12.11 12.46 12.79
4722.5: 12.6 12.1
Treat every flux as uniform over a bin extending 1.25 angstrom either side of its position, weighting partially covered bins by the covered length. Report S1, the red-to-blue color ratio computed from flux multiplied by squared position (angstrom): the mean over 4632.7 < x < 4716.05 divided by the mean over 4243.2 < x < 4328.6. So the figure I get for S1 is 1.2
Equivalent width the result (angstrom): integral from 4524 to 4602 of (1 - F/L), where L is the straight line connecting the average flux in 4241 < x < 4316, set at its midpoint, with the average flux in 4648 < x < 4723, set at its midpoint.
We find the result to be 0.84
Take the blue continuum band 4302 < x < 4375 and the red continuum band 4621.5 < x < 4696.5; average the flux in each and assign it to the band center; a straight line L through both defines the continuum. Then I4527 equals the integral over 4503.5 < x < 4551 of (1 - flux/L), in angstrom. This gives 3.3 angstrom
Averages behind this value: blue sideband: 14.3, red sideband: 12.6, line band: 12.4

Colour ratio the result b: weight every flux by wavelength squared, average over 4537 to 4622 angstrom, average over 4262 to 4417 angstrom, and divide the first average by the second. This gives 1.1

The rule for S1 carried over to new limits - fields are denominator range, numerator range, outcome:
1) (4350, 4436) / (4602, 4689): 1.08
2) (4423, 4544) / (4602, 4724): 1.10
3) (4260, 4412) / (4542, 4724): 1.09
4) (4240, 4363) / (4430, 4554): 1.03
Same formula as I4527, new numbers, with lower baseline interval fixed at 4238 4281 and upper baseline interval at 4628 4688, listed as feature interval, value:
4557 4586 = 0.07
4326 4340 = -3.50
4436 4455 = -0.29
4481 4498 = 0.47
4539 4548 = 0.01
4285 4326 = -0.77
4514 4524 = -0.02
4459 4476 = -0.90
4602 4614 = -0.52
